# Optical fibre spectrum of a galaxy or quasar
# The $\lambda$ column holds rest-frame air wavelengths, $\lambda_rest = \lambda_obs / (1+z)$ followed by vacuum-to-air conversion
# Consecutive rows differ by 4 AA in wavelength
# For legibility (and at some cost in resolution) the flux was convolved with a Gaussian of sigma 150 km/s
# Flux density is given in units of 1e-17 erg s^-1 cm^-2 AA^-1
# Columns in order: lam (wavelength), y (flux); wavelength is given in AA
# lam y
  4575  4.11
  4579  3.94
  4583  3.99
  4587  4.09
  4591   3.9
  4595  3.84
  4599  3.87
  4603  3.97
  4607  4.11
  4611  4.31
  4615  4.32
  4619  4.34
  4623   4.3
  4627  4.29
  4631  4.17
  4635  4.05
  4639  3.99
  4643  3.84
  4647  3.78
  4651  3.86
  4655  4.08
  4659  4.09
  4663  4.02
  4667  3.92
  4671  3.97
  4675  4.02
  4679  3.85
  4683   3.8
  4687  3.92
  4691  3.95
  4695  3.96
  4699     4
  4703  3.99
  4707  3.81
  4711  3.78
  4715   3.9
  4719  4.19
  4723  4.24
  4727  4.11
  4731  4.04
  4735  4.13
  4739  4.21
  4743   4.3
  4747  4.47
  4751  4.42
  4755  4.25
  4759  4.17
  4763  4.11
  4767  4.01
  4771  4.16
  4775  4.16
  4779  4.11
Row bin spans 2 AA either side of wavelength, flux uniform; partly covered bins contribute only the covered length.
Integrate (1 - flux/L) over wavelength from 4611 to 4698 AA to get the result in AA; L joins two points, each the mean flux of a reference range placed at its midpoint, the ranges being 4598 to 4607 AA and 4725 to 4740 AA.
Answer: -0.1 AA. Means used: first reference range 3.97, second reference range 4.12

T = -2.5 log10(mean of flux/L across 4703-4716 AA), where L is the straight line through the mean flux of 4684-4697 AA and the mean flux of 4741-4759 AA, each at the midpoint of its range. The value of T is 0.058 mag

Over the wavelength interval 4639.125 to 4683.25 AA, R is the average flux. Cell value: 3.94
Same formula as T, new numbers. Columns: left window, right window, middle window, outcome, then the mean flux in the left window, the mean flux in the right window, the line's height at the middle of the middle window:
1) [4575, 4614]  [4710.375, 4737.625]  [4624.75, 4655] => 0.01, 4.02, 4.07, 4.04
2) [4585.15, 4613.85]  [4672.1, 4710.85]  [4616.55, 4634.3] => -0.07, 4.02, 3.92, 3.99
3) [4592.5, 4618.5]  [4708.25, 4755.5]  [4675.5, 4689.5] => 0.07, 4.08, 4.16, 4.13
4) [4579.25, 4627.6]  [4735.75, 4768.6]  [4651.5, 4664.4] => 0.03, 4.1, 4.24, 4.15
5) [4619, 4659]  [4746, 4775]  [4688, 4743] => 0.03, 4.06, 4.21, 4.16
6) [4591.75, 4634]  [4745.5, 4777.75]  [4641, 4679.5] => 0.06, 4.14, 4.21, 4.16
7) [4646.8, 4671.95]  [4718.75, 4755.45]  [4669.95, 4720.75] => 0.04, 3.97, 4.24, 4.1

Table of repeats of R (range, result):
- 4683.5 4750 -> 4.06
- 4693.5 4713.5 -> 3.91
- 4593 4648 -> 4.09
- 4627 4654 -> 3.98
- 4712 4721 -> 4.02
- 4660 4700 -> 3.94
